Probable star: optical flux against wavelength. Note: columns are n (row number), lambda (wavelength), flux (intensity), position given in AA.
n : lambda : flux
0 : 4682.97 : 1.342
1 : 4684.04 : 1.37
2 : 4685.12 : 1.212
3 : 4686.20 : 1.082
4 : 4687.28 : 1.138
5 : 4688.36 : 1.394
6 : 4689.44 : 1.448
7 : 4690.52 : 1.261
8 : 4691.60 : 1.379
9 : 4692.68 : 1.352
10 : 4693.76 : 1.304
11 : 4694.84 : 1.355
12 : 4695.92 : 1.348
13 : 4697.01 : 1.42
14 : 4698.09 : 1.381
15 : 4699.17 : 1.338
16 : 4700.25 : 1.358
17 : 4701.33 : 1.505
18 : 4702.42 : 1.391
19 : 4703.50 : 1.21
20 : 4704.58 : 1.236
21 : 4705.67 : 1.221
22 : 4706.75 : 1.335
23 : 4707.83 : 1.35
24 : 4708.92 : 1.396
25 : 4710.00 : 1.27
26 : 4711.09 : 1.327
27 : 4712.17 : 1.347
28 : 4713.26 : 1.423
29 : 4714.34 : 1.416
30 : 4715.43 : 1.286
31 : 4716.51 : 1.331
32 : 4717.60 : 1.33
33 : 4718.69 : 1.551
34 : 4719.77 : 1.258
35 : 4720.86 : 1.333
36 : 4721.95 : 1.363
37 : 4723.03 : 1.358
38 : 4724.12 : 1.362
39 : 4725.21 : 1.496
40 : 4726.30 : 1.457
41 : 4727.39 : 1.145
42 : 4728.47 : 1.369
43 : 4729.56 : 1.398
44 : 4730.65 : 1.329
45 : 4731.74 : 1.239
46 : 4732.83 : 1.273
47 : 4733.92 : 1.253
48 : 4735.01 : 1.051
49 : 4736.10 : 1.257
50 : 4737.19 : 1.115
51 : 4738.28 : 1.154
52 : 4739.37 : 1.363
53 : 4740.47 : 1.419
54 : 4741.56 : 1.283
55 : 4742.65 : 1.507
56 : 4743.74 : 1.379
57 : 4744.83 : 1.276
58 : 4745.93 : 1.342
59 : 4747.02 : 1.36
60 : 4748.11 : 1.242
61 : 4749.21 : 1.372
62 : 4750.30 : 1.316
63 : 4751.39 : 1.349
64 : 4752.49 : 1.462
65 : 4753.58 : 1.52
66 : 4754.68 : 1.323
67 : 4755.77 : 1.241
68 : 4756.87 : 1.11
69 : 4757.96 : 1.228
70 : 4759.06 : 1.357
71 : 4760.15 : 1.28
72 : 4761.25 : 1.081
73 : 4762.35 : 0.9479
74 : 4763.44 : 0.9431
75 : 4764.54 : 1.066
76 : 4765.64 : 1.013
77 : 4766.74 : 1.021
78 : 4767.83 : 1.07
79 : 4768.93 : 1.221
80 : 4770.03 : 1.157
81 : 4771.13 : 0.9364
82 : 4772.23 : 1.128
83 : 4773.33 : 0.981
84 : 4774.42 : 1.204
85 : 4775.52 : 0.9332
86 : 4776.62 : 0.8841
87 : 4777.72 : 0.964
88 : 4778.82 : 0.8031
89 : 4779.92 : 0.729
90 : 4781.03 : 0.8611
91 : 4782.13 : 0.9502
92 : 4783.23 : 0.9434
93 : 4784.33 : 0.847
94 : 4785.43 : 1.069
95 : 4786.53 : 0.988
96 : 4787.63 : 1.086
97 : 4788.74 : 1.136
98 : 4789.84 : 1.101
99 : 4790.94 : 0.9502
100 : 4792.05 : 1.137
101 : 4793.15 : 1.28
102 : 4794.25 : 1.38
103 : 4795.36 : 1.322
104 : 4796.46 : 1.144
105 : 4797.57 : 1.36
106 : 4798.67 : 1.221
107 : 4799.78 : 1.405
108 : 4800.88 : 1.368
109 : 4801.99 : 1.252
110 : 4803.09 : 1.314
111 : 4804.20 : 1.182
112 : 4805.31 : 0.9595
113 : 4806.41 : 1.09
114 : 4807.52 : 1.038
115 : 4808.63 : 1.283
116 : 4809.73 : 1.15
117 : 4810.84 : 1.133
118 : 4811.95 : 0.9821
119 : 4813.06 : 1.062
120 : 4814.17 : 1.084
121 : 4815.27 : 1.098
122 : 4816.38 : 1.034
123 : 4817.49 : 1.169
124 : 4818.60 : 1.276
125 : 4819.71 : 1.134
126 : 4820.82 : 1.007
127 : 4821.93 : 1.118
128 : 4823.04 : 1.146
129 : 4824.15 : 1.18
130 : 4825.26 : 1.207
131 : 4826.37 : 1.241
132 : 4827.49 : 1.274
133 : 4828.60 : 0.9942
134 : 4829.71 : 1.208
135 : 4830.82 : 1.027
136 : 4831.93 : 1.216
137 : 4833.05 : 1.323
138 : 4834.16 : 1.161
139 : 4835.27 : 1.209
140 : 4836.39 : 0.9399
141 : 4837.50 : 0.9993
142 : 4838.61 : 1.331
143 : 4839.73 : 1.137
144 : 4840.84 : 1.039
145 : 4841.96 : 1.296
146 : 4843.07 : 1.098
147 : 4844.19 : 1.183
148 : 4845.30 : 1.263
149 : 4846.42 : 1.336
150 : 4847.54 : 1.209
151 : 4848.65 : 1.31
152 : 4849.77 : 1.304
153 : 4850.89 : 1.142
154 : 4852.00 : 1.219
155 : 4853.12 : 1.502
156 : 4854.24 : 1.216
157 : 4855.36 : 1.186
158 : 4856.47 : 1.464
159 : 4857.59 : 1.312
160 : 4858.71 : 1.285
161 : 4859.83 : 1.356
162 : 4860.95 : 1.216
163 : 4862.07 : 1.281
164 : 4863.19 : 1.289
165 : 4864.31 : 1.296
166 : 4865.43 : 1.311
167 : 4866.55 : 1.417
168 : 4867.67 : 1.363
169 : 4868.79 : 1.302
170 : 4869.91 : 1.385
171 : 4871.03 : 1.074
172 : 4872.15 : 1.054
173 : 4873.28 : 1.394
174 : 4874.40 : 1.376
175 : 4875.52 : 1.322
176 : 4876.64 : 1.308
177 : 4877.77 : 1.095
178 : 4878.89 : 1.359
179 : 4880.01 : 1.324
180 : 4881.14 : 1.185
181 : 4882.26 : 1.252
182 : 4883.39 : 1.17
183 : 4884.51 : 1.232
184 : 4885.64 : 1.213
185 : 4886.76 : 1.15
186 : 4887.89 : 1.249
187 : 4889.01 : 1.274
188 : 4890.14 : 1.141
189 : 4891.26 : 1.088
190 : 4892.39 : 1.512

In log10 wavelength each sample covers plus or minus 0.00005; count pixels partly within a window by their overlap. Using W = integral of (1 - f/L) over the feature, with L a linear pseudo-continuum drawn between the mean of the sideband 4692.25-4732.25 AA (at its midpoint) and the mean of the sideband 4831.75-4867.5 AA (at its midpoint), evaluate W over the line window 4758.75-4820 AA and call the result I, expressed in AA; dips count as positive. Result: 9.2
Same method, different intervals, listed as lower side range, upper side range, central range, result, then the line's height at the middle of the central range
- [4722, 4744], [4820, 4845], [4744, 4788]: 5.0 AA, 1.26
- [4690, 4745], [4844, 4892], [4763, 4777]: 2.8 AA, 1.31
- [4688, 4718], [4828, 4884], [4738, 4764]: 0.5 AA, 1.31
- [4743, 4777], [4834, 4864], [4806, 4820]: 1.1 AA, 1.22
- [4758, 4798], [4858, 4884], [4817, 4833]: 0.1 AA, 1.17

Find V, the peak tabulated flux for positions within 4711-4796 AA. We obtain 1.551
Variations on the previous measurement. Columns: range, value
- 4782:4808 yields 1.405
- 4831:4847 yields 1.336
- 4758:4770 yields 1.357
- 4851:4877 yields 1.502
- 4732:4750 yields 1.507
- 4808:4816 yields 1.283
